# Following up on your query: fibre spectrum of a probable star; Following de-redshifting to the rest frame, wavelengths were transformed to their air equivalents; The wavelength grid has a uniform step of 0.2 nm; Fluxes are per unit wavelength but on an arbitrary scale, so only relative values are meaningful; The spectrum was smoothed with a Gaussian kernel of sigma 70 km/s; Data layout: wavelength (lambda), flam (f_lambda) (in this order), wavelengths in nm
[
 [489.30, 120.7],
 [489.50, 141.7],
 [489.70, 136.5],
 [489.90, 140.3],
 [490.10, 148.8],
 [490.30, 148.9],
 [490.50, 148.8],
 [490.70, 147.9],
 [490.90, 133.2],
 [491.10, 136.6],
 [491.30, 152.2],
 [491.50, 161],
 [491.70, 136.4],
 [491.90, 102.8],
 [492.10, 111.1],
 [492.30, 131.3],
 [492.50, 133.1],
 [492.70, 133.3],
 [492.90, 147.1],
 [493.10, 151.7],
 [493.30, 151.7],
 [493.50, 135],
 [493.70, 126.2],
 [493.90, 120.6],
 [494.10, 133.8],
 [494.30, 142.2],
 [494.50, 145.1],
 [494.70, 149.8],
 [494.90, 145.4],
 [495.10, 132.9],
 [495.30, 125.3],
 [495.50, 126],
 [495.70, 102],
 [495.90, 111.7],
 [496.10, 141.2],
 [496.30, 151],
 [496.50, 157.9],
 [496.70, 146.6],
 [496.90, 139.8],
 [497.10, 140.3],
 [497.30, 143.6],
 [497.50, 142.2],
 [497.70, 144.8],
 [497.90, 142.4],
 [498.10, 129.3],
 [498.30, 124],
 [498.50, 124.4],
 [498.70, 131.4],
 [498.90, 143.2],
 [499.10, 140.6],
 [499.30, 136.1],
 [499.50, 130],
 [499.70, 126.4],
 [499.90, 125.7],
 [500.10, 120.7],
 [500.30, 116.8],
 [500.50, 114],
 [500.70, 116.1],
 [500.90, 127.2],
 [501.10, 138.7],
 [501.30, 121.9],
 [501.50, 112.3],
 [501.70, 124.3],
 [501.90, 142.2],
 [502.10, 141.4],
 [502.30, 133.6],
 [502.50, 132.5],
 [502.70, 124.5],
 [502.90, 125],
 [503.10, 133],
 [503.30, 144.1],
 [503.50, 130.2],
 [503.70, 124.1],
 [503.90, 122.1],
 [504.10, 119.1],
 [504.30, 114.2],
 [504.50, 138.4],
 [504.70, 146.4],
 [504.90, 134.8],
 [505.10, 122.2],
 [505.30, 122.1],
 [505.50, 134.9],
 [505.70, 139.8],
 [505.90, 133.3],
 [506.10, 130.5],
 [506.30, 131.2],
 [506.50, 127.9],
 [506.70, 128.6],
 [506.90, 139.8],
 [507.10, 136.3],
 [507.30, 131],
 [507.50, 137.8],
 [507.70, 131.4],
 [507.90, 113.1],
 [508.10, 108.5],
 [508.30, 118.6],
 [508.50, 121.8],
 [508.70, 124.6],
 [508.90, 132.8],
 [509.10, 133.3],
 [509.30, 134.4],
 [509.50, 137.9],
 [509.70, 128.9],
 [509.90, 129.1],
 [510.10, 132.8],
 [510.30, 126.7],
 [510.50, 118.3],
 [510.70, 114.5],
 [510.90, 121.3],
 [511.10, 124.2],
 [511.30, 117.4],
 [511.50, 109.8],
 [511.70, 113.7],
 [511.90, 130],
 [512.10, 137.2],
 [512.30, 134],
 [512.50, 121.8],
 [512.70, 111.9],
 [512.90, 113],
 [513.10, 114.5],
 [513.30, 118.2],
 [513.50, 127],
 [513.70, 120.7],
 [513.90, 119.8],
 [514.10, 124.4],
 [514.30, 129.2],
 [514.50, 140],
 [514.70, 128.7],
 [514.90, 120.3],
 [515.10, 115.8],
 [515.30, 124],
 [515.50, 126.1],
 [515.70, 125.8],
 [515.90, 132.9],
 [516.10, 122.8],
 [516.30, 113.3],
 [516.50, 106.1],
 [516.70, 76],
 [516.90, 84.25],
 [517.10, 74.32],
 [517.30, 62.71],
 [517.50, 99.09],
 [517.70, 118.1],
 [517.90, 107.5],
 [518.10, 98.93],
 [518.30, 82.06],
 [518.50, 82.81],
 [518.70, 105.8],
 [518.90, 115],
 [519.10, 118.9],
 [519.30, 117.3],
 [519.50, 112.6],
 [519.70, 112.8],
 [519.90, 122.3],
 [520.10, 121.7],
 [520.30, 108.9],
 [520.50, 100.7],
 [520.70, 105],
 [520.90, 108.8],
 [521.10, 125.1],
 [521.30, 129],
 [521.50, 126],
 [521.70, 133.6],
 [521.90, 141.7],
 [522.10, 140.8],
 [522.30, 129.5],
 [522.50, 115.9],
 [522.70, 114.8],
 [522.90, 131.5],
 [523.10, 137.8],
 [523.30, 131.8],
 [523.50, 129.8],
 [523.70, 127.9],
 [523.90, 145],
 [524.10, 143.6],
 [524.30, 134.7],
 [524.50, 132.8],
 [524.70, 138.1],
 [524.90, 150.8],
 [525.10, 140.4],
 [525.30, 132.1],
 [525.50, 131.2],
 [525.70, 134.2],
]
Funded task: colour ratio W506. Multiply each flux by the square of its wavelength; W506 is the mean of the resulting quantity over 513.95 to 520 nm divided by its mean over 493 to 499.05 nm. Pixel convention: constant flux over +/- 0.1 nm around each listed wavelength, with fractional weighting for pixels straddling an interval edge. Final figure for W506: 0.87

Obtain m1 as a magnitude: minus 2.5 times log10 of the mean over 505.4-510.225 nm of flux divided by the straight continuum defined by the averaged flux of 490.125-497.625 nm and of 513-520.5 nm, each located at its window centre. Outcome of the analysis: -0.07 mag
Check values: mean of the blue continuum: 138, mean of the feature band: 130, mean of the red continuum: 111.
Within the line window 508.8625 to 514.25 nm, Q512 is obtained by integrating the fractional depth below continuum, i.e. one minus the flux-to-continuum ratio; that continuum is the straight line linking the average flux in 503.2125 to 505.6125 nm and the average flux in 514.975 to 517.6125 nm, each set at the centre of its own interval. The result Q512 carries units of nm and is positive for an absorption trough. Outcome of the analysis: -0.43 nm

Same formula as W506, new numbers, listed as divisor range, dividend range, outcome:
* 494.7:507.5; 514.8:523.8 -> 0.93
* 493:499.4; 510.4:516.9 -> 0.94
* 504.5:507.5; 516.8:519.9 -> 0.79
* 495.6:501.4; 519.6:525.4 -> 1.07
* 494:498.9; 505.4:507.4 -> 1.02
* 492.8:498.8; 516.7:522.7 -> 0.88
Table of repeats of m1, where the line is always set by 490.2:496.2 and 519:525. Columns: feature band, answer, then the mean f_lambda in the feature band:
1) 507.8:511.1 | 0.05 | 125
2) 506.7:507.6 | -0.04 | 135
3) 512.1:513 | 0.06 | 122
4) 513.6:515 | 0.02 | 126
